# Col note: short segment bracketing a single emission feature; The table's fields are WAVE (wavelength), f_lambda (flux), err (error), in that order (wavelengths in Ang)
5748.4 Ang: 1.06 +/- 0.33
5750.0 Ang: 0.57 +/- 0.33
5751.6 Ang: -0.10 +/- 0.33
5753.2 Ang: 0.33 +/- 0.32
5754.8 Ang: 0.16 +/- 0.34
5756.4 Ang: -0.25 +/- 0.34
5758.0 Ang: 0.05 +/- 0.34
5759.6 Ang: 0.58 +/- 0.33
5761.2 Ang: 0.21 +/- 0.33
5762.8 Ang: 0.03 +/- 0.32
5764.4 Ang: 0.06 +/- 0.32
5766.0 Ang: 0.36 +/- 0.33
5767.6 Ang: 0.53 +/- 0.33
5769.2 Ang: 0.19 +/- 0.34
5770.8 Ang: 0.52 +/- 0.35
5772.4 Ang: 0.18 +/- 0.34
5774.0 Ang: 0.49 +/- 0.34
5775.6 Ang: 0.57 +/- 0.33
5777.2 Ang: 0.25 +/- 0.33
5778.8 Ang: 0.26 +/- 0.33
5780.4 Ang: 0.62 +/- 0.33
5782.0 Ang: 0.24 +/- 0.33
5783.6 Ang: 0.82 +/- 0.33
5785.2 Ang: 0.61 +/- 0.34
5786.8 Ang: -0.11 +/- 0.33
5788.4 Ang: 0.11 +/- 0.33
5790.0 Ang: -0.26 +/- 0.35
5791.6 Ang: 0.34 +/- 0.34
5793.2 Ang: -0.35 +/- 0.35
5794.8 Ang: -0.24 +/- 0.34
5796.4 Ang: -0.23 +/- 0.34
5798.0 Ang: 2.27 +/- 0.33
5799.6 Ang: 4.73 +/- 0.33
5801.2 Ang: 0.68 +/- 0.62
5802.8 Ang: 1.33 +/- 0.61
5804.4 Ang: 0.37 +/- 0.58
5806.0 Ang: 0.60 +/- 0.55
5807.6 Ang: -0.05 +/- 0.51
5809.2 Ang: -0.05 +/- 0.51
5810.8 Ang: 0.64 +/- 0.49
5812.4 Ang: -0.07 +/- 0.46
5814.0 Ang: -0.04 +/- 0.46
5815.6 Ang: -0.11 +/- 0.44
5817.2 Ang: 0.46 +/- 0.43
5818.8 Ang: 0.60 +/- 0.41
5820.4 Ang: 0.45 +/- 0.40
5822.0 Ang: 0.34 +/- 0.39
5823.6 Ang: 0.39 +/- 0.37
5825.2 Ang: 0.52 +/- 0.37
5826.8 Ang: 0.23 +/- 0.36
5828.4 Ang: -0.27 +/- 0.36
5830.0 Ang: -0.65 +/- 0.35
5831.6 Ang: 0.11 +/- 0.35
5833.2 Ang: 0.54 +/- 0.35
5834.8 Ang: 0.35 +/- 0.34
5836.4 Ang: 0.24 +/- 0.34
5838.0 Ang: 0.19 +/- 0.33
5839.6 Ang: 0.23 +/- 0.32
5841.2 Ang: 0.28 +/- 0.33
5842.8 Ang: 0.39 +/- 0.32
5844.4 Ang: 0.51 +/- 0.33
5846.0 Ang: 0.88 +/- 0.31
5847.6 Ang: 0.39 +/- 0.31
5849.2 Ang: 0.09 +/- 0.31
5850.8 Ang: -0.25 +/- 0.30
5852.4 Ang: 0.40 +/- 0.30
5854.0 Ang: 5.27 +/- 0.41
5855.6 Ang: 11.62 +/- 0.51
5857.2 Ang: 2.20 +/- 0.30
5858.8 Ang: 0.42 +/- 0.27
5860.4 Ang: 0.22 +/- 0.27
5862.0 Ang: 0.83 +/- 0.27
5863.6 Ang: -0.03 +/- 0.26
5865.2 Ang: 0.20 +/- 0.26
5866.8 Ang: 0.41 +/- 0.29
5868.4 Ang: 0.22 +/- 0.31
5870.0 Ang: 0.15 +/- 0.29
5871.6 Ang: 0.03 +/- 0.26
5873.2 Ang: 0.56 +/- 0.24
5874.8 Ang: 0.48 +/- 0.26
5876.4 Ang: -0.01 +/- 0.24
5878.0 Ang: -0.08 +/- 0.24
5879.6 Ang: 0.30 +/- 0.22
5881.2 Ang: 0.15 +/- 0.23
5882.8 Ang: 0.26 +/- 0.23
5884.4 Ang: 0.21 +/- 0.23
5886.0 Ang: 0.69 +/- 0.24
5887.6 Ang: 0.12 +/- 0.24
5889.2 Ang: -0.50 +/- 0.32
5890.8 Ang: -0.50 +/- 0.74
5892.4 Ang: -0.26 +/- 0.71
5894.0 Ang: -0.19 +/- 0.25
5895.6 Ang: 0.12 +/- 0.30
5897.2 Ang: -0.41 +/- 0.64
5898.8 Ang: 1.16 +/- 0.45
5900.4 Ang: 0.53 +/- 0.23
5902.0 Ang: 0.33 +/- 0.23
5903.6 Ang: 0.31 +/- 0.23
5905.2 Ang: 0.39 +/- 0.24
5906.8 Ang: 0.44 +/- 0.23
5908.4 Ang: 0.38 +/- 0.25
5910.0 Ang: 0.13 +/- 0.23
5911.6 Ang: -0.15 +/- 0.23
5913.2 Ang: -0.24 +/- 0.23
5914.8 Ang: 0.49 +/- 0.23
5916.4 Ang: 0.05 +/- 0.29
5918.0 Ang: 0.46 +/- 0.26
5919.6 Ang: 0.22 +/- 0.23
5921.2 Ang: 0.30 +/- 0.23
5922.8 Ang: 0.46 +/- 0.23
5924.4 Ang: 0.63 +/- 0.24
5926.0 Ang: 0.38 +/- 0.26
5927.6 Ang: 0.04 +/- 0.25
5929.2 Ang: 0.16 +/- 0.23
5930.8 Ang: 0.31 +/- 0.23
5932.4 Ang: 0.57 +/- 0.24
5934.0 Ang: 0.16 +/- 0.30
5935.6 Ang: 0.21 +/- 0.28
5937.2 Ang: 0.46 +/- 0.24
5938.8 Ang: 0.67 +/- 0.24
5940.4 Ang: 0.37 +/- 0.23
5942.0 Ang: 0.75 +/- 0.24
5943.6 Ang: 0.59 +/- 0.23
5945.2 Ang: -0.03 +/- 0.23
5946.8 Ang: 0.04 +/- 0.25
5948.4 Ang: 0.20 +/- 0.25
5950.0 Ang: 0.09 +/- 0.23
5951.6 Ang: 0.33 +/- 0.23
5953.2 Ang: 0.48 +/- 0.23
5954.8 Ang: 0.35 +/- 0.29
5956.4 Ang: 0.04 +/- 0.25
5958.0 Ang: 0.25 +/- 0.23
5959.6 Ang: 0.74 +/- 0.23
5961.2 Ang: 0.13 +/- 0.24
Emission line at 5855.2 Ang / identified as [O III]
